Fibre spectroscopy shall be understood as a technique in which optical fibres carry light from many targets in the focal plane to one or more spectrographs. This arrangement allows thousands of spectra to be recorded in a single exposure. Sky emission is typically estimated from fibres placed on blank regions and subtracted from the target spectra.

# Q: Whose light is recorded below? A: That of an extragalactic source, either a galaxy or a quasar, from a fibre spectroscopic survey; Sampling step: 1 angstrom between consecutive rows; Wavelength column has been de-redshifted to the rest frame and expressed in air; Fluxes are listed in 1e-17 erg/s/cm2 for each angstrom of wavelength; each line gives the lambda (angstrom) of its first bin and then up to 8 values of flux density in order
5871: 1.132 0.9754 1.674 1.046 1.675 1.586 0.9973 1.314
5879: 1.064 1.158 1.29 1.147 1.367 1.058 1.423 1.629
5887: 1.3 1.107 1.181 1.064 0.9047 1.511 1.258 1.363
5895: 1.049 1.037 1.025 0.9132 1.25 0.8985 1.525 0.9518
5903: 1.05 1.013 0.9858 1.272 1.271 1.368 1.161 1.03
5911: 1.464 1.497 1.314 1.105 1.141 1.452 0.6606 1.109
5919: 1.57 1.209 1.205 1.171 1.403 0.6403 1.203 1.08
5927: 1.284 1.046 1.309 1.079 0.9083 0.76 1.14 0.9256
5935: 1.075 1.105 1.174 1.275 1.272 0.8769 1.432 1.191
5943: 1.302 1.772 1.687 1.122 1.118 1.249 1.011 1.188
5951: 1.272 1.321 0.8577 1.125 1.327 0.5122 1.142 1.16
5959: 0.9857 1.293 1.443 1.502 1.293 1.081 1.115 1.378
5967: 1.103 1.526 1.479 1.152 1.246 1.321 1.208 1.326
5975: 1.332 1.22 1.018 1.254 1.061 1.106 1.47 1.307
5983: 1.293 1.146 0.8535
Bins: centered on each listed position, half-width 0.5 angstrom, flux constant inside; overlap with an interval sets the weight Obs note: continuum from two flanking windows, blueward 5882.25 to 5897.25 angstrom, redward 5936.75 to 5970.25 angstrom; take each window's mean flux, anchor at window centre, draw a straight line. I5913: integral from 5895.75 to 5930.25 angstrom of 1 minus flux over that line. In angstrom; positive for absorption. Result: 1.7 angstrom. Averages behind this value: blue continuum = 1.22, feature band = 1.16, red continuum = 1.23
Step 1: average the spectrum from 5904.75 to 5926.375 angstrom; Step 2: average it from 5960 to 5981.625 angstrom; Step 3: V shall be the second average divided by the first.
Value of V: 1.1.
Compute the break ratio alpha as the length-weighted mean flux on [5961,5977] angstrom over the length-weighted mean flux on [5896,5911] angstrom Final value 1.13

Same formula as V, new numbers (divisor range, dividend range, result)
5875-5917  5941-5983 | 1.03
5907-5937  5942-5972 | 1.07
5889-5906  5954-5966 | 1.05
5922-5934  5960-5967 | 1.20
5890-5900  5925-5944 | 1.01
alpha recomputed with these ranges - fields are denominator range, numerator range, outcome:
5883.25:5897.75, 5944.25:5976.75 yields 1.02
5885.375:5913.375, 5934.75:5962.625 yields 1.01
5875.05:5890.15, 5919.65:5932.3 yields 0.87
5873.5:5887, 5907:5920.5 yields 0.96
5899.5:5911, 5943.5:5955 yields 1.09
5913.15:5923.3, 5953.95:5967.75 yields 0.98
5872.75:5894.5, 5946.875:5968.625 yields 0.93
